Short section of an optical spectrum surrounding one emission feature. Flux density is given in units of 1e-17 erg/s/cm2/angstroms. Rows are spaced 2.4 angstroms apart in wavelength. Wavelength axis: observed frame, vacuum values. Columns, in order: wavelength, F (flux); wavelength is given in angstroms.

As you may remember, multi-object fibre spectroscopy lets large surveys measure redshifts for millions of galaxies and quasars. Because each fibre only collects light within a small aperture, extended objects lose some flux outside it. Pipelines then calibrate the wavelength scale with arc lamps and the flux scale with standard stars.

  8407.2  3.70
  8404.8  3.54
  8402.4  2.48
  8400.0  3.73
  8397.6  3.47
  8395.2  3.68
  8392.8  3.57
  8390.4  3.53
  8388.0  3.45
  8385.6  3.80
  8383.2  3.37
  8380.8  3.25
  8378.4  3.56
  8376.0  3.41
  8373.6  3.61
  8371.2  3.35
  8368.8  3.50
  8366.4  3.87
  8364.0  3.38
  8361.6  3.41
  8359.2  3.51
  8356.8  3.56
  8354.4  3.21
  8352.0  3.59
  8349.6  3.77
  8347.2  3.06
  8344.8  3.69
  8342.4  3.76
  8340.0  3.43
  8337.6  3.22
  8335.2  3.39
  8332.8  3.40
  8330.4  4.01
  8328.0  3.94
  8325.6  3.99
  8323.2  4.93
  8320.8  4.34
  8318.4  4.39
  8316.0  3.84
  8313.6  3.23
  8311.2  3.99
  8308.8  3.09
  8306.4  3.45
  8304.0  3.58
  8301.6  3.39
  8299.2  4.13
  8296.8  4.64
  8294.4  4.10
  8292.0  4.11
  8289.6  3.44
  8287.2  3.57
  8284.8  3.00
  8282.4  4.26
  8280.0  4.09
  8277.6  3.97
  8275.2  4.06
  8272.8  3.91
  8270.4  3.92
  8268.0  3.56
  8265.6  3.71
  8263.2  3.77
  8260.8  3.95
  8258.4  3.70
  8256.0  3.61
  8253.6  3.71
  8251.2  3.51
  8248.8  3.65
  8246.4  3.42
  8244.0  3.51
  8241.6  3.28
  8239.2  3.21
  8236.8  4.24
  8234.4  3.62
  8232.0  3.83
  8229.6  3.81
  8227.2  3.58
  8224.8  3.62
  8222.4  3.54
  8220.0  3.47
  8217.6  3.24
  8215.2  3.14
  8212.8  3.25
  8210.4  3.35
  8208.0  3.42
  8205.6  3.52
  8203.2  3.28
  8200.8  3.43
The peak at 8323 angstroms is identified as [N II] 6583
